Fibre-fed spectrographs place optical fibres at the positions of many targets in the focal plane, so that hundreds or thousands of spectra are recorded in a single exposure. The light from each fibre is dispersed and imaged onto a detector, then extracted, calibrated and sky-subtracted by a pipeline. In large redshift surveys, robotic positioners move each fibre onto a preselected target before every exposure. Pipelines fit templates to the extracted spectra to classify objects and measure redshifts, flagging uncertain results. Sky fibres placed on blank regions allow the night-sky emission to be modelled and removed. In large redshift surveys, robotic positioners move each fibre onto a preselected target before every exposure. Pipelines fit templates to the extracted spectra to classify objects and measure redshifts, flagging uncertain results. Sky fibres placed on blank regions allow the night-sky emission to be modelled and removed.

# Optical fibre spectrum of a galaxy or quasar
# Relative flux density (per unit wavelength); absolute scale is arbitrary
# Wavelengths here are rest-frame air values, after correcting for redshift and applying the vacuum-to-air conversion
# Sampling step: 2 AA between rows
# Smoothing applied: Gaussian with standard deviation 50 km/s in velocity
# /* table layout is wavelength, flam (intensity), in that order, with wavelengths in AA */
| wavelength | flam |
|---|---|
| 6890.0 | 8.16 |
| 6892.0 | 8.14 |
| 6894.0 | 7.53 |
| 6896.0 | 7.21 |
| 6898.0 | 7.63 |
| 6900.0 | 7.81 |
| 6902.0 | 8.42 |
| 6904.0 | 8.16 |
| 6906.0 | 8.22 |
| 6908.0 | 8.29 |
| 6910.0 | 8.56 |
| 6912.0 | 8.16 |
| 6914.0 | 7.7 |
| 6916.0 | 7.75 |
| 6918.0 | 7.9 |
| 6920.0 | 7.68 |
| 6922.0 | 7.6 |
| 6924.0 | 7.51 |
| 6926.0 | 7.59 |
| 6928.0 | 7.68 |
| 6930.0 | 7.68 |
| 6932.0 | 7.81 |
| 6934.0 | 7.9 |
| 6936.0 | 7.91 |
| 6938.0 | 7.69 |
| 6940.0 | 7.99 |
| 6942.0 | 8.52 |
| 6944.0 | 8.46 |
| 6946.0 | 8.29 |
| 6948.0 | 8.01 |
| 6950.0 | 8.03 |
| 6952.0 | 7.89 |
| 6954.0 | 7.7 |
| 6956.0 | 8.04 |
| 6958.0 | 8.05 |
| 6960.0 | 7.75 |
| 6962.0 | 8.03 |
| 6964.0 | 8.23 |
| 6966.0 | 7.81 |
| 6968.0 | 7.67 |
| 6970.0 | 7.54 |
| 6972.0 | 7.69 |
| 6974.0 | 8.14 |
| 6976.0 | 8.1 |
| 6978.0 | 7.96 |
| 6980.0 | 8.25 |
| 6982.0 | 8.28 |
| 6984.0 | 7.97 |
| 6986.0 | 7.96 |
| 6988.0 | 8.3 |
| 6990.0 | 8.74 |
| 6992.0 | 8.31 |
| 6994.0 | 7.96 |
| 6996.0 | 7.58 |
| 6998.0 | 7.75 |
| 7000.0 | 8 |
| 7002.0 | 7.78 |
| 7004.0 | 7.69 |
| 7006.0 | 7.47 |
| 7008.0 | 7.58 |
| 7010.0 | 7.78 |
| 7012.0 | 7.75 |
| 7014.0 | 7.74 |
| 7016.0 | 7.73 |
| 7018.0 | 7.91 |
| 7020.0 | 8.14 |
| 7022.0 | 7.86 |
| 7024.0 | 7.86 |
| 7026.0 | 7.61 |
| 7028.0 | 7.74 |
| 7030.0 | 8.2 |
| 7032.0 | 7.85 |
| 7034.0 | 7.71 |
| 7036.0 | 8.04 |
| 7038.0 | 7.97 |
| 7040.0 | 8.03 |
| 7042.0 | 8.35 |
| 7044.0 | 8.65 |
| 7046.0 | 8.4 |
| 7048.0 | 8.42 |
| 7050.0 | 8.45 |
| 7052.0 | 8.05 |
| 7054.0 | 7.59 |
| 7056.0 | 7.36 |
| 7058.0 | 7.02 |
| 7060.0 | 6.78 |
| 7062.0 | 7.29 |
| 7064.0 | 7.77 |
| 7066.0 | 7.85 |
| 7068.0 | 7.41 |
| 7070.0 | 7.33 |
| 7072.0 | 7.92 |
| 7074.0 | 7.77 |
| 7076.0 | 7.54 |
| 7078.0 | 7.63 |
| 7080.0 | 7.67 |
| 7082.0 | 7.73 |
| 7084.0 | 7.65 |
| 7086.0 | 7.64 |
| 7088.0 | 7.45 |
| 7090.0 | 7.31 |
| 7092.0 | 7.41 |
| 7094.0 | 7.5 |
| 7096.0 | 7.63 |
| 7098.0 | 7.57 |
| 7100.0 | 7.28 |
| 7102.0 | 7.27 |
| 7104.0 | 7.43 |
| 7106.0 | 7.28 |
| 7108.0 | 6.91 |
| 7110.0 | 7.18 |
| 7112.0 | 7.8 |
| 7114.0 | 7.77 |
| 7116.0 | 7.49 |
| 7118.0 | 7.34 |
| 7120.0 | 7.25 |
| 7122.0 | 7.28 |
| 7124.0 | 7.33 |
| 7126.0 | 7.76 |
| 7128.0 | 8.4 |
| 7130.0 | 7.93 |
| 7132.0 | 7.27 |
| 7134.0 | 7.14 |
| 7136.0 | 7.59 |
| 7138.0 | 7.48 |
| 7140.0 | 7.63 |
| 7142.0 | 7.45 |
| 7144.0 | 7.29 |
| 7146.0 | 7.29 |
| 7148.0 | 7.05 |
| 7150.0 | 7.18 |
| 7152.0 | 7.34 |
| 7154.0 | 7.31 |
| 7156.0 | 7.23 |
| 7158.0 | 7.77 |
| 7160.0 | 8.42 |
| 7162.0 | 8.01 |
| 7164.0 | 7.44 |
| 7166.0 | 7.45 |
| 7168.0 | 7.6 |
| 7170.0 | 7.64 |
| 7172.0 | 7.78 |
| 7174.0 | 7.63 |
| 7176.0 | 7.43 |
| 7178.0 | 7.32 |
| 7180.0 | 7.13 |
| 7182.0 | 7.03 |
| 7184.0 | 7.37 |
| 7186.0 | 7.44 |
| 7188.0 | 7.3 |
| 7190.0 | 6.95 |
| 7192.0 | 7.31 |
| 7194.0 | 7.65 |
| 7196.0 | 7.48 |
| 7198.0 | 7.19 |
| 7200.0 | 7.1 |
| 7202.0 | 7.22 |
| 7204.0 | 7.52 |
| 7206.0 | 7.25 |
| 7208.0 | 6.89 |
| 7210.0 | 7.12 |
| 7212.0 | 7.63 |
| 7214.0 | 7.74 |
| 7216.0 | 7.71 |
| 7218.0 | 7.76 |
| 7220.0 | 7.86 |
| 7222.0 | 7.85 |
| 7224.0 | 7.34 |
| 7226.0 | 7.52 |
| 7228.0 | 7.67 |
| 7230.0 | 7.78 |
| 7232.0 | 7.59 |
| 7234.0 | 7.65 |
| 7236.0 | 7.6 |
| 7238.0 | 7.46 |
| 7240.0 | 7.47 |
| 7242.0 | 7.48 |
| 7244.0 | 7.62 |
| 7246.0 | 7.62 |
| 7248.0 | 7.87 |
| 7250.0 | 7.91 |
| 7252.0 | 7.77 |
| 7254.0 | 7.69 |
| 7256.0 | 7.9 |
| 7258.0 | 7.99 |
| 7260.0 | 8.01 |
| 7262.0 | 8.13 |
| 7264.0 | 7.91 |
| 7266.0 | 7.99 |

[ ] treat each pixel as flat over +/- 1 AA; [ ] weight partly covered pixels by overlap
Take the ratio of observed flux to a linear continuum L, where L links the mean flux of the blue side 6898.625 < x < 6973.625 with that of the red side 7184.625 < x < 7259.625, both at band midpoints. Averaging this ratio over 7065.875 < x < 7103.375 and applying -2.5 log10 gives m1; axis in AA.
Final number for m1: 0.026 mag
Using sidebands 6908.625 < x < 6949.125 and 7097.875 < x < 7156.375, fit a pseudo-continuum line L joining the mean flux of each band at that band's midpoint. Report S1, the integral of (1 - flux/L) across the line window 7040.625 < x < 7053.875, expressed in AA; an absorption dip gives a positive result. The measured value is -1.22 AA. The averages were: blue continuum 7.92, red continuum 7.42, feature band 8.32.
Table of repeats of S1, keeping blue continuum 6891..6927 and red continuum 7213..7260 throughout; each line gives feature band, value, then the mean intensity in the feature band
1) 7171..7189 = 0.8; 7.38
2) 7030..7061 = -0.5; 7.92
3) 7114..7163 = 1.5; 7.51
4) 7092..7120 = 1.3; 7.41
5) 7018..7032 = -0.1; 7.9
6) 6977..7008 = -0.6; 7.99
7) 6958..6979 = -0.1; 7.9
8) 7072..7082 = 0.1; 7.69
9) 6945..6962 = -0.3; 7.97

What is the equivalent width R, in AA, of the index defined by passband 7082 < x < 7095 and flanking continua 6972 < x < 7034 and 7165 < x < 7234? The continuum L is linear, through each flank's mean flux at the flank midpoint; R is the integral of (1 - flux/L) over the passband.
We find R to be 0.35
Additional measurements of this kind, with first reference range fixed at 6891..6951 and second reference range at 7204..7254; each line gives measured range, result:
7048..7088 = 0.8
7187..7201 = 0.6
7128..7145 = 0.4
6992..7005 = 0.0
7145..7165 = 0.4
